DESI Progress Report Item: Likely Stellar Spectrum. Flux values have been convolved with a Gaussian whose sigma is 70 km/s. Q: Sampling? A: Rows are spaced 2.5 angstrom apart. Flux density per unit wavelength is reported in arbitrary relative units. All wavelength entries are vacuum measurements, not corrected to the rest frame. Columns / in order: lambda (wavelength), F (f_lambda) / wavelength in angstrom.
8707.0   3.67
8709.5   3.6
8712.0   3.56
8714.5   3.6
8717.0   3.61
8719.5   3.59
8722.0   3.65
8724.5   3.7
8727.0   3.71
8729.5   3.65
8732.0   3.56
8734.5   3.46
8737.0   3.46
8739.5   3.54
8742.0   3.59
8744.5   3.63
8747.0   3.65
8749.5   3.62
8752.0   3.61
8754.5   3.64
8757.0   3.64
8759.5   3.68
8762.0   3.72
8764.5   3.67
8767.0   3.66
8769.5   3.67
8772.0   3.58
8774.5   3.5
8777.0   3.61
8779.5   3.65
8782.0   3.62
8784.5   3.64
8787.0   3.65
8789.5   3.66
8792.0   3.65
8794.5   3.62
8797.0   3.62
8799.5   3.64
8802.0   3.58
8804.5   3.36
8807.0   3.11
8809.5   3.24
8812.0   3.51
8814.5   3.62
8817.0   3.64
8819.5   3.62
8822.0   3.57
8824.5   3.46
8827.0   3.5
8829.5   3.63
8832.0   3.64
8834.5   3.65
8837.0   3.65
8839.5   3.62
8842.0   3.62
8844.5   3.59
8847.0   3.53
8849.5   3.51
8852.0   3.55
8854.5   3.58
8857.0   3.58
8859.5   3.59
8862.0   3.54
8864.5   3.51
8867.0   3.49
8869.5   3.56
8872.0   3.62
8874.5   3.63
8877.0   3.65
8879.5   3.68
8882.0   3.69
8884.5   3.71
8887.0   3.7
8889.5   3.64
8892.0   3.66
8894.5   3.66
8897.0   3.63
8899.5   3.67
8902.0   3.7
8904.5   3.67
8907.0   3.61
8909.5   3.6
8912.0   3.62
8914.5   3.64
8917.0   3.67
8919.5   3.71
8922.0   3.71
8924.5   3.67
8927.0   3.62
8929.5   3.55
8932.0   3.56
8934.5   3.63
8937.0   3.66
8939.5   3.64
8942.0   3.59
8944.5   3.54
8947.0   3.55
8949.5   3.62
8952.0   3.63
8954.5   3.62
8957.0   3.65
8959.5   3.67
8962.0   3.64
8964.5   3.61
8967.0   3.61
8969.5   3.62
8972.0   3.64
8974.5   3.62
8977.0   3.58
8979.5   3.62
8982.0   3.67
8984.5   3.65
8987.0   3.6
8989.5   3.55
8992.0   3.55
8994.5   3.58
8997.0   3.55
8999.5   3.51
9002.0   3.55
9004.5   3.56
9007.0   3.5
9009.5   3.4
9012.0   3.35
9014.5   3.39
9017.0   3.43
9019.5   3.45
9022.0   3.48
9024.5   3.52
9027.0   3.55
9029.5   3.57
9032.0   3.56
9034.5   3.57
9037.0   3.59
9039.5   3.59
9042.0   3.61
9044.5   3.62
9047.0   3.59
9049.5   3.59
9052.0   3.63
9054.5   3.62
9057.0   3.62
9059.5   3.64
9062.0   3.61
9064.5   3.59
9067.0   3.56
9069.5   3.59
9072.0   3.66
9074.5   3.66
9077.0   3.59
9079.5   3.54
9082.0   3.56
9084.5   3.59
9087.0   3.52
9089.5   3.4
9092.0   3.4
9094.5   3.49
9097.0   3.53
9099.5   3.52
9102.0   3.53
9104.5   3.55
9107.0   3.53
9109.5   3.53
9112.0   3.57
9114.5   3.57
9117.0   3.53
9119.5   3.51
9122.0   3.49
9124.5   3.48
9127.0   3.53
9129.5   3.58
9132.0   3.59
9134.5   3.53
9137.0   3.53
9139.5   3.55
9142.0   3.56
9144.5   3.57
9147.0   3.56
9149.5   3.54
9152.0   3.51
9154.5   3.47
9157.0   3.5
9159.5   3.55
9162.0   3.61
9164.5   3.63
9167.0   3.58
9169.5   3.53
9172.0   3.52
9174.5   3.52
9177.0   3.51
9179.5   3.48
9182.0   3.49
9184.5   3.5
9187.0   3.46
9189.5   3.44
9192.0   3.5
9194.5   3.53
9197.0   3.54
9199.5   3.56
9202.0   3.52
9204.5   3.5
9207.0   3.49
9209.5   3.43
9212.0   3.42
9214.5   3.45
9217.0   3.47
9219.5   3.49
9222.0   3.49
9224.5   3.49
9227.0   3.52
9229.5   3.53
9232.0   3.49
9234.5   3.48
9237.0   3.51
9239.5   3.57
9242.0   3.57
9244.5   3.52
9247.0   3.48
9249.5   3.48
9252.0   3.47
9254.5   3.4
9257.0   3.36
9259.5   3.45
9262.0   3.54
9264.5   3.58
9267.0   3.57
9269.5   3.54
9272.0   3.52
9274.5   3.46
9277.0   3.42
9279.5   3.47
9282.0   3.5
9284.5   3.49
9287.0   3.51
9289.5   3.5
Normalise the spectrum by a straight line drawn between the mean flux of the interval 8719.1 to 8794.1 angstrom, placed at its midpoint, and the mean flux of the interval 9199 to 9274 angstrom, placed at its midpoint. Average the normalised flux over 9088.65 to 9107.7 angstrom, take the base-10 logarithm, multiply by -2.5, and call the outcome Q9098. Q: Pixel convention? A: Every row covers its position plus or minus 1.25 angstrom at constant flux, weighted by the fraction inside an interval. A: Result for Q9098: 0.01 mag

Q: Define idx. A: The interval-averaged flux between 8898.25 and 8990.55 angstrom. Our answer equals 3.63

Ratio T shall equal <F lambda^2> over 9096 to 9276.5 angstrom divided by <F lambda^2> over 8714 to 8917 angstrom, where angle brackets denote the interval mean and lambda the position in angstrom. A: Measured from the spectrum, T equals 1.1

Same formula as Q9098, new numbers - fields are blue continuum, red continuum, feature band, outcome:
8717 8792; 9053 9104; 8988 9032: 0.02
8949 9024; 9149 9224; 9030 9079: -0.02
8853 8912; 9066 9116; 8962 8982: -0.01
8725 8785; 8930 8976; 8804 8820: 0.05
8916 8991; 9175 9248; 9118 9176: 0.00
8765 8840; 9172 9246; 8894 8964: -0.03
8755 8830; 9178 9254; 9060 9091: -0.02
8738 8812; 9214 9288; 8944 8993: -0.02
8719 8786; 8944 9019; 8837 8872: 0.01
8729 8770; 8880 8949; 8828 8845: 0.00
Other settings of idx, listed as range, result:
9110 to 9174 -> 3.54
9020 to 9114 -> 3.56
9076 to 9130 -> 3.52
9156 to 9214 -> 3.51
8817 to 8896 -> 3.6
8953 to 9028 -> 3.56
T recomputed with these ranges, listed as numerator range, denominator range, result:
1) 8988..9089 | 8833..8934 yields 1.02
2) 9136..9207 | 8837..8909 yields 1.04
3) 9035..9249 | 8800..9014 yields 1.04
